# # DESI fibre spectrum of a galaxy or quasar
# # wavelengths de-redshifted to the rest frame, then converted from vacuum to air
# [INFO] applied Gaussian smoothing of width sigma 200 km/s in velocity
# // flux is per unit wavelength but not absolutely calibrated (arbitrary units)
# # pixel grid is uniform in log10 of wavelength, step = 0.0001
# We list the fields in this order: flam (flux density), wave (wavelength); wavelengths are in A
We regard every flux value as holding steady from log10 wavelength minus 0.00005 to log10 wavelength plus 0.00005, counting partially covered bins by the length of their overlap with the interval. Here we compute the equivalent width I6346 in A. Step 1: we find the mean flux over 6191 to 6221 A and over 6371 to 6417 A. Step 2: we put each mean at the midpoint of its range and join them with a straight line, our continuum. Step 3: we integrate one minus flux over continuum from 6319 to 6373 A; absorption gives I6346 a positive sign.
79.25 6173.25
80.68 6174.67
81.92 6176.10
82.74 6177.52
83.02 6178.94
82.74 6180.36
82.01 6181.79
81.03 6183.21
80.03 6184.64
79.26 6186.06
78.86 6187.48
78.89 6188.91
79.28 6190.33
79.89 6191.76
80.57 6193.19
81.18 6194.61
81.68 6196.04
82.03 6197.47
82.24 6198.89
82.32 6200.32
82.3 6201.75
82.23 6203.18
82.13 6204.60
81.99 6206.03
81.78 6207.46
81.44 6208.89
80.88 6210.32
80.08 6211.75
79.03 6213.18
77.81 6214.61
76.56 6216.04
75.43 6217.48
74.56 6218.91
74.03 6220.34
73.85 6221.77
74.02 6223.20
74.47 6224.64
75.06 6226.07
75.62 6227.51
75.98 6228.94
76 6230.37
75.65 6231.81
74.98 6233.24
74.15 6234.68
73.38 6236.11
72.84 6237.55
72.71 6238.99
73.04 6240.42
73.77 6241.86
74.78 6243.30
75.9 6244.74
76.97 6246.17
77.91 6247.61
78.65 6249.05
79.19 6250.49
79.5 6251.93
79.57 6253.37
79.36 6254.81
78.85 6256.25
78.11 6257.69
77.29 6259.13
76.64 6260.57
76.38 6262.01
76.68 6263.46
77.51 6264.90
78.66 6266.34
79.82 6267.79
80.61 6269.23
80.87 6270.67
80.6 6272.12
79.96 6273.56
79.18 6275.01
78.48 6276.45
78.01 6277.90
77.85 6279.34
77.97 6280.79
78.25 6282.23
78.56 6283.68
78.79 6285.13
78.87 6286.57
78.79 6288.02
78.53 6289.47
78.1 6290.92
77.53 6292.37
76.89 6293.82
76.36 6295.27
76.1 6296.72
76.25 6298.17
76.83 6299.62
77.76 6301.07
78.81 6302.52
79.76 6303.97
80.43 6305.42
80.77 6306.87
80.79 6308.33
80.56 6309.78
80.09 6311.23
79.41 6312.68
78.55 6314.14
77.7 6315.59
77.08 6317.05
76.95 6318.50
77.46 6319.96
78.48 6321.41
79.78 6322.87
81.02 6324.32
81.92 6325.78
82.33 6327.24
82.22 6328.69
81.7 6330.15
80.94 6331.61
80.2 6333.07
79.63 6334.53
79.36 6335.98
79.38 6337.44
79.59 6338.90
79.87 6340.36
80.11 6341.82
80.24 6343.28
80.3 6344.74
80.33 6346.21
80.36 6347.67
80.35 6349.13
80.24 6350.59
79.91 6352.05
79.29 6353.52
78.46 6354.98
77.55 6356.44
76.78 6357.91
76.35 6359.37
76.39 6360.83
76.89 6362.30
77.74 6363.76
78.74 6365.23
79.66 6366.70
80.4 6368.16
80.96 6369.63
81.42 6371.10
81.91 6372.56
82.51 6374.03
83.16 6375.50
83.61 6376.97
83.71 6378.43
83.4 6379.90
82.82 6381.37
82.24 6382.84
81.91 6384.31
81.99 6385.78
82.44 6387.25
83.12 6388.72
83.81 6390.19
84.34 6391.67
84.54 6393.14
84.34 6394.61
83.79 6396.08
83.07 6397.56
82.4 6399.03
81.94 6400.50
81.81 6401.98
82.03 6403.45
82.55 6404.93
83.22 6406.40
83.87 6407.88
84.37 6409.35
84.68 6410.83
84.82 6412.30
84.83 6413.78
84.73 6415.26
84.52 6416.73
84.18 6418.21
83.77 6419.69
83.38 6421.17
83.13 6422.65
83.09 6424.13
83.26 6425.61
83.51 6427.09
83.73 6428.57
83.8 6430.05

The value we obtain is 1.82 A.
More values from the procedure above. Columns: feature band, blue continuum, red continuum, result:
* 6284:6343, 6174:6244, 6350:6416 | 0.93 A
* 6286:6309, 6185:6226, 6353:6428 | 0.68 A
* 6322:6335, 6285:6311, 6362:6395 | -0.21 A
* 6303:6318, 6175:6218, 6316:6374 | 0.07 A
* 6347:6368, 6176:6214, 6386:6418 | 1.14 A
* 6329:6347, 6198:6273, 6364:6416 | 0.19 A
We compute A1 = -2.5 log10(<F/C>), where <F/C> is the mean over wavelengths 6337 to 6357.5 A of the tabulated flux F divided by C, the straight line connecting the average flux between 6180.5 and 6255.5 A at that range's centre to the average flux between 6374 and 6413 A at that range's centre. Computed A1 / 0.03 mag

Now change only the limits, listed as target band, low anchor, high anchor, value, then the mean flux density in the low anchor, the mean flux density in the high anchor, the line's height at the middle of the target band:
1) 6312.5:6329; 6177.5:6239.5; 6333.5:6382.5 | 0.00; 78.5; 80.1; 79.7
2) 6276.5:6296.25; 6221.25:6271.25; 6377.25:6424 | 0.00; 76.5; 83.4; 78.3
